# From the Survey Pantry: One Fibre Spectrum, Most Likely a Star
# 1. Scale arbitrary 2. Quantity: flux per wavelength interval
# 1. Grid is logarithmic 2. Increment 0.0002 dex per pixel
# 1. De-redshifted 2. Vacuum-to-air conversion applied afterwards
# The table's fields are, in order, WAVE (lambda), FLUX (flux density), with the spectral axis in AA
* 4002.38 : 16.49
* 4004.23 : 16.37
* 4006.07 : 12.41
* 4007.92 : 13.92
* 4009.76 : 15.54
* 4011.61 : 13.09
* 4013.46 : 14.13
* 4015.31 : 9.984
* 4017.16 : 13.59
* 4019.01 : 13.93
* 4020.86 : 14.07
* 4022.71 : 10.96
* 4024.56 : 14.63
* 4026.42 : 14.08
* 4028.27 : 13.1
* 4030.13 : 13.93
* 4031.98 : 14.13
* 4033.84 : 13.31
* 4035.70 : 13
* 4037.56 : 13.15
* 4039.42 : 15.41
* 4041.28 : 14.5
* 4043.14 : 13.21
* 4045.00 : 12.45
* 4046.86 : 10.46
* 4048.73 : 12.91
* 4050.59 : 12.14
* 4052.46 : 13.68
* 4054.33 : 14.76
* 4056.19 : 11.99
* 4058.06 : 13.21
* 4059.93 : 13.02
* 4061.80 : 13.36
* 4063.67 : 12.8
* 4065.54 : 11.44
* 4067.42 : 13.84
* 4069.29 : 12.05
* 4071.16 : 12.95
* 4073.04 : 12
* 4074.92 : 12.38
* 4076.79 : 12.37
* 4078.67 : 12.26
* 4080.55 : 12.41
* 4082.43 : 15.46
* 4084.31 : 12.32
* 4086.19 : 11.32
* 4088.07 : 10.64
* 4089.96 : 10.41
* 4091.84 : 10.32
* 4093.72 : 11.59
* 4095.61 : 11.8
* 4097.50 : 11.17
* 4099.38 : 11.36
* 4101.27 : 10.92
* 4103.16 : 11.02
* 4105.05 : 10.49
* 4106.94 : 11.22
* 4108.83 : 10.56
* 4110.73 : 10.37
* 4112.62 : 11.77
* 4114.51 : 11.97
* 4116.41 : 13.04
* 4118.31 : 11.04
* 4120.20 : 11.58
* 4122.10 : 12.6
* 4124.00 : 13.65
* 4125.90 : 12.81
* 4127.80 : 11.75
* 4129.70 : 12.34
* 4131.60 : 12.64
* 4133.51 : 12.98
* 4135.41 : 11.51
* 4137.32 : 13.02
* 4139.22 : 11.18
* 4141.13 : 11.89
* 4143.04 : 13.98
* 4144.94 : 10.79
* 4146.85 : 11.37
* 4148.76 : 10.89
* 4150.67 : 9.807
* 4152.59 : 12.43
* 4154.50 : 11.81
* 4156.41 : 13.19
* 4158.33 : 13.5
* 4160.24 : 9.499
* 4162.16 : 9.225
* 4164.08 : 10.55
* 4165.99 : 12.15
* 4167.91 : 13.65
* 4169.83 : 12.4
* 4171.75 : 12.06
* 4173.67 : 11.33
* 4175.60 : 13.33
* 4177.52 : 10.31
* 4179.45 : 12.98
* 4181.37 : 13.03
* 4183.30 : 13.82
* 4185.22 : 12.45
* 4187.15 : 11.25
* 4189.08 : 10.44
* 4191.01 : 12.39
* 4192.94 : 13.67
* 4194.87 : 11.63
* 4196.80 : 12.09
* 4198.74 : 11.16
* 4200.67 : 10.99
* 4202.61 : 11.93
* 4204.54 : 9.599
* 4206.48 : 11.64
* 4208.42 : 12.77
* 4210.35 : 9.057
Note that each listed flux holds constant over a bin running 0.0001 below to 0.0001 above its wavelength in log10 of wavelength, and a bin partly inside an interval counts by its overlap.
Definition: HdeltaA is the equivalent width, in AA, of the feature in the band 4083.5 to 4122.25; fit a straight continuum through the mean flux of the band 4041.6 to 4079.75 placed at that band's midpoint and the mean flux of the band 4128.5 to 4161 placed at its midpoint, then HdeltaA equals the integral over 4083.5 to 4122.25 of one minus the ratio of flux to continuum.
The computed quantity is 3.3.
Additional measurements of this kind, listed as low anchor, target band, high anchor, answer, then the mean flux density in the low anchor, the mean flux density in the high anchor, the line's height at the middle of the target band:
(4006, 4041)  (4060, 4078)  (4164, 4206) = 0.70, 13.5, 12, 13.1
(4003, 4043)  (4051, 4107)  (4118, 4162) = 3.12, 13.7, 12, 12.9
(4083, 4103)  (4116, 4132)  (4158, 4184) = -1.15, 11.3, 11.9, 11.5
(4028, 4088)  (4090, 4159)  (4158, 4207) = 3.10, 12.9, 11.8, 12.3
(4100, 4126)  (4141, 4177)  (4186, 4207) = -0.62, 11.6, 11.5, 11.6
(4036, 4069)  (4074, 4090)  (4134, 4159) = 0.55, 13.1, 12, 12.7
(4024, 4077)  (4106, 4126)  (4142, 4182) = 0.82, 13.1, 11.8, 12.3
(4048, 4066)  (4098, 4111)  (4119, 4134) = 1.82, 13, 12.5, 12.7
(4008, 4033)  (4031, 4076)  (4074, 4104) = -1.27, 13.5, 11.7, 12.6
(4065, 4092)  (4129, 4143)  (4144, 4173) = -0.71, 12.2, 11.6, 11.7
